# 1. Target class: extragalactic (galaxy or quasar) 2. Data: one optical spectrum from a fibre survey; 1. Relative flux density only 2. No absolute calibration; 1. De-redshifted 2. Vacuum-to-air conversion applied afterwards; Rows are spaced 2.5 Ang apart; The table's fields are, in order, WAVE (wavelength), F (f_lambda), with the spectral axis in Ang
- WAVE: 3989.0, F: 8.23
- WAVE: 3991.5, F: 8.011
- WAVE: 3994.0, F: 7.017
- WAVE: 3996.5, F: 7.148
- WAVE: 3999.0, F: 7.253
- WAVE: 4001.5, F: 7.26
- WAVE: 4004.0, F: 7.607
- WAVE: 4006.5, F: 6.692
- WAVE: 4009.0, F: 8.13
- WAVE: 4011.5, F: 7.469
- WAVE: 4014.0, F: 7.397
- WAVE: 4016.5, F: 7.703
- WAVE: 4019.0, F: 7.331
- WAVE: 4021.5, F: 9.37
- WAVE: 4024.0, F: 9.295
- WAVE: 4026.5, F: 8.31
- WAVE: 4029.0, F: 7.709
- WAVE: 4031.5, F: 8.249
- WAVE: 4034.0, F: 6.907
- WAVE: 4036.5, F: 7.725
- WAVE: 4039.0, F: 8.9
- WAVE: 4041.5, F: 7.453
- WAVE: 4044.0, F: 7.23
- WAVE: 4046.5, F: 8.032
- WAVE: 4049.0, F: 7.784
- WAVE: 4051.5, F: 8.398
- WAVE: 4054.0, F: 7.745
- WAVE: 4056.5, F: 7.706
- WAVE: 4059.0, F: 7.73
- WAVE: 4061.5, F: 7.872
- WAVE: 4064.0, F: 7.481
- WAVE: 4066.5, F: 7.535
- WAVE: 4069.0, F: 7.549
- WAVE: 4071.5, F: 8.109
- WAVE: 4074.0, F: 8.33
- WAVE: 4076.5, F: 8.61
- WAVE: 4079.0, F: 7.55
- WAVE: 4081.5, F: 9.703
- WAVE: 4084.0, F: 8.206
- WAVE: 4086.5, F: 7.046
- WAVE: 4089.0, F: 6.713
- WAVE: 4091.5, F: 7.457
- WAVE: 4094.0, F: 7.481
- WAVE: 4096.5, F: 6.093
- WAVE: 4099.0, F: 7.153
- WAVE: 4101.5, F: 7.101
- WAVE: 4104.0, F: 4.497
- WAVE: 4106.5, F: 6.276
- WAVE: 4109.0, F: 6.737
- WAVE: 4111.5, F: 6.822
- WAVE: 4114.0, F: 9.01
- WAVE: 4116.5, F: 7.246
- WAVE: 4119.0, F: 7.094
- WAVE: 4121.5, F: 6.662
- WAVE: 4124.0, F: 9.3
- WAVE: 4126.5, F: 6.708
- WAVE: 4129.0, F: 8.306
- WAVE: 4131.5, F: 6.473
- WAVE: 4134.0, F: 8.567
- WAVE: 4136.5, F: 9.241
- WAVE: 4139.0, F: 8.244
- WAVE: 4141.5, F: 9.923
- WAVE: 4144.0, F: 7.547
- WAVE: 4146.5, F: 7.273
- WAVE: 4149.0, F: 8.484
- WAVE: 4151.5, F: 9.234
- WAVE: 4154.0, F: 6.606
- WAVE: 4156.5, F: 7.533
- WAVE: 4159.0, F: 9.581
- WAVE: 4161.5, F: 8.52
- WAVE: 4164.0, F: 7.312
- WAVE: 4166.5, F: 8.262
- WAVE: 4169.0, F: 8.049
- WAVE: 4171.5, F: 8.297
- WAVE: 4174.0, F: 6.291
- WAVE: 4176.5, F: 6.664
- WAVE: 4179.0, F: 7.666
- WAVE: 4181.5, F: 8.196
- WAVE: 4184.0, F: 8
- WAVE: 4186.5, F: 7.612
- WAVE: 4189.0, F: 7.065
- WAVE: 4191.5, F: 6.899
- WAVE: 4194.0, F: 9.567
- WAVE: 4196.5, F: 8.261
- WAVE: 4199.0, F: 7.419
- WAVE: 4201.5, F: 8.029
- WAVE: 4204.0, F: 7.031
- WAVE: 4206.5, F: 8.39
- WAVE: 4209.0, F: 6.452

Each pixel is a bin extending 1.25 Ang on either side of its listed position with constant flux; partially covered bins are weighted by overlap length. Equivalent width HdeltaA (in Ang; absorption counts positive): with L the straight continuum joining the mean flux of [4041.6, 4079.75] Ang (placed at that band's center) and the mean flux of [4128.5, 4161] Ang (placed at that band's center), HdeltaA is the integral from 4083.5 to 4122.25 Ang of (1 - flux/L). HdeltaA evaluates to 5.2 Ang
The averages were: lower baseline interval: 7.84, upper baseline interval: 8.24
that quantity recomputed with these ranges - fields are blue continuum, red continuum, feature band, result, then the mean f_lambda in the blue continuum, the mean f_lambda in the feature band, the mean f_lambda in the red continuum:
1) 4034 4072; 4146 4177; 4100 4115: 2.2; 7.78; 6.71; 7.9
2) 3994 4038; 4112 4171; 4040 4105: 2.4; 7.72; 7.58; 8.04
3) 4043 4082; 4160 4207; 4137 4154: -1.2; 7.93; 8.35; 7.76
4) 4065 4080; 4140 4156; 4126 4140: 0.2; 7.95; 7.98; 8.15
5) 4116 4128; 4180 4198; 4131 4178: -2.2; 7.43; 8.03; 7.93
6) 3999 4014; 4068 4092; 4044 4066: -0.1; 7.41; 7.8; 7.95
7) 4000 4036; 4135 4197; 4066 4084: -0.8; 7.81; 8.23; 8.01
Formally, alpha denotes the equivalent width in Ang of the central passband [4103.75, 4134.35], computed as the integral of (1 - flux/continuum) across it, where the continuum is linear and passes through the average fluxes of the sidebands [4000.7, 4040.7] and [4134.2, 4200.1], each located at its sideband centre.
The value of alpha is 2.7 Ang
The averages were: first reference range 7.88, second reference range 8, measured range 7.26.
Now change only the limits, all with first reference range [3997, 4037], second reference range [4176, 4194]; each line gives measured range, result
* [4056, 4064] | 0.00 Ang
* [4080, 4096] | 0.04 Ang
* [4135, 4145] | -1.44 Ang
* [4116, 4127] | 0.31 Ang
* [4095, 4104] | 1.42 Ang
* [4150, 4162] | -1.00 Ang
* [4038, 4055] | -0.40 Ang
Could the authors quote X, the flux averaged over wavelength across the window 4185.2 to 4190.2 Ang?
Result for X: 7.35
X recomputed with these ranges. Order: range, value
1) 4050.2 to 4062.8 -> 7.89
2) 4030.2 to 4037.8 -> 7.64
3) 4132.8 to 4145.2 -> 8.71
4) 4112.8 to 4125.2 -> 7.85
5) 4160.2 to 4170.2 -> 8.04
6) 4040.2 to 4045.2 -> 7.36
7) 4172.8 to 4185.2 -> 7.37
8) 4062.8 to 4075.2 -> 7.8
